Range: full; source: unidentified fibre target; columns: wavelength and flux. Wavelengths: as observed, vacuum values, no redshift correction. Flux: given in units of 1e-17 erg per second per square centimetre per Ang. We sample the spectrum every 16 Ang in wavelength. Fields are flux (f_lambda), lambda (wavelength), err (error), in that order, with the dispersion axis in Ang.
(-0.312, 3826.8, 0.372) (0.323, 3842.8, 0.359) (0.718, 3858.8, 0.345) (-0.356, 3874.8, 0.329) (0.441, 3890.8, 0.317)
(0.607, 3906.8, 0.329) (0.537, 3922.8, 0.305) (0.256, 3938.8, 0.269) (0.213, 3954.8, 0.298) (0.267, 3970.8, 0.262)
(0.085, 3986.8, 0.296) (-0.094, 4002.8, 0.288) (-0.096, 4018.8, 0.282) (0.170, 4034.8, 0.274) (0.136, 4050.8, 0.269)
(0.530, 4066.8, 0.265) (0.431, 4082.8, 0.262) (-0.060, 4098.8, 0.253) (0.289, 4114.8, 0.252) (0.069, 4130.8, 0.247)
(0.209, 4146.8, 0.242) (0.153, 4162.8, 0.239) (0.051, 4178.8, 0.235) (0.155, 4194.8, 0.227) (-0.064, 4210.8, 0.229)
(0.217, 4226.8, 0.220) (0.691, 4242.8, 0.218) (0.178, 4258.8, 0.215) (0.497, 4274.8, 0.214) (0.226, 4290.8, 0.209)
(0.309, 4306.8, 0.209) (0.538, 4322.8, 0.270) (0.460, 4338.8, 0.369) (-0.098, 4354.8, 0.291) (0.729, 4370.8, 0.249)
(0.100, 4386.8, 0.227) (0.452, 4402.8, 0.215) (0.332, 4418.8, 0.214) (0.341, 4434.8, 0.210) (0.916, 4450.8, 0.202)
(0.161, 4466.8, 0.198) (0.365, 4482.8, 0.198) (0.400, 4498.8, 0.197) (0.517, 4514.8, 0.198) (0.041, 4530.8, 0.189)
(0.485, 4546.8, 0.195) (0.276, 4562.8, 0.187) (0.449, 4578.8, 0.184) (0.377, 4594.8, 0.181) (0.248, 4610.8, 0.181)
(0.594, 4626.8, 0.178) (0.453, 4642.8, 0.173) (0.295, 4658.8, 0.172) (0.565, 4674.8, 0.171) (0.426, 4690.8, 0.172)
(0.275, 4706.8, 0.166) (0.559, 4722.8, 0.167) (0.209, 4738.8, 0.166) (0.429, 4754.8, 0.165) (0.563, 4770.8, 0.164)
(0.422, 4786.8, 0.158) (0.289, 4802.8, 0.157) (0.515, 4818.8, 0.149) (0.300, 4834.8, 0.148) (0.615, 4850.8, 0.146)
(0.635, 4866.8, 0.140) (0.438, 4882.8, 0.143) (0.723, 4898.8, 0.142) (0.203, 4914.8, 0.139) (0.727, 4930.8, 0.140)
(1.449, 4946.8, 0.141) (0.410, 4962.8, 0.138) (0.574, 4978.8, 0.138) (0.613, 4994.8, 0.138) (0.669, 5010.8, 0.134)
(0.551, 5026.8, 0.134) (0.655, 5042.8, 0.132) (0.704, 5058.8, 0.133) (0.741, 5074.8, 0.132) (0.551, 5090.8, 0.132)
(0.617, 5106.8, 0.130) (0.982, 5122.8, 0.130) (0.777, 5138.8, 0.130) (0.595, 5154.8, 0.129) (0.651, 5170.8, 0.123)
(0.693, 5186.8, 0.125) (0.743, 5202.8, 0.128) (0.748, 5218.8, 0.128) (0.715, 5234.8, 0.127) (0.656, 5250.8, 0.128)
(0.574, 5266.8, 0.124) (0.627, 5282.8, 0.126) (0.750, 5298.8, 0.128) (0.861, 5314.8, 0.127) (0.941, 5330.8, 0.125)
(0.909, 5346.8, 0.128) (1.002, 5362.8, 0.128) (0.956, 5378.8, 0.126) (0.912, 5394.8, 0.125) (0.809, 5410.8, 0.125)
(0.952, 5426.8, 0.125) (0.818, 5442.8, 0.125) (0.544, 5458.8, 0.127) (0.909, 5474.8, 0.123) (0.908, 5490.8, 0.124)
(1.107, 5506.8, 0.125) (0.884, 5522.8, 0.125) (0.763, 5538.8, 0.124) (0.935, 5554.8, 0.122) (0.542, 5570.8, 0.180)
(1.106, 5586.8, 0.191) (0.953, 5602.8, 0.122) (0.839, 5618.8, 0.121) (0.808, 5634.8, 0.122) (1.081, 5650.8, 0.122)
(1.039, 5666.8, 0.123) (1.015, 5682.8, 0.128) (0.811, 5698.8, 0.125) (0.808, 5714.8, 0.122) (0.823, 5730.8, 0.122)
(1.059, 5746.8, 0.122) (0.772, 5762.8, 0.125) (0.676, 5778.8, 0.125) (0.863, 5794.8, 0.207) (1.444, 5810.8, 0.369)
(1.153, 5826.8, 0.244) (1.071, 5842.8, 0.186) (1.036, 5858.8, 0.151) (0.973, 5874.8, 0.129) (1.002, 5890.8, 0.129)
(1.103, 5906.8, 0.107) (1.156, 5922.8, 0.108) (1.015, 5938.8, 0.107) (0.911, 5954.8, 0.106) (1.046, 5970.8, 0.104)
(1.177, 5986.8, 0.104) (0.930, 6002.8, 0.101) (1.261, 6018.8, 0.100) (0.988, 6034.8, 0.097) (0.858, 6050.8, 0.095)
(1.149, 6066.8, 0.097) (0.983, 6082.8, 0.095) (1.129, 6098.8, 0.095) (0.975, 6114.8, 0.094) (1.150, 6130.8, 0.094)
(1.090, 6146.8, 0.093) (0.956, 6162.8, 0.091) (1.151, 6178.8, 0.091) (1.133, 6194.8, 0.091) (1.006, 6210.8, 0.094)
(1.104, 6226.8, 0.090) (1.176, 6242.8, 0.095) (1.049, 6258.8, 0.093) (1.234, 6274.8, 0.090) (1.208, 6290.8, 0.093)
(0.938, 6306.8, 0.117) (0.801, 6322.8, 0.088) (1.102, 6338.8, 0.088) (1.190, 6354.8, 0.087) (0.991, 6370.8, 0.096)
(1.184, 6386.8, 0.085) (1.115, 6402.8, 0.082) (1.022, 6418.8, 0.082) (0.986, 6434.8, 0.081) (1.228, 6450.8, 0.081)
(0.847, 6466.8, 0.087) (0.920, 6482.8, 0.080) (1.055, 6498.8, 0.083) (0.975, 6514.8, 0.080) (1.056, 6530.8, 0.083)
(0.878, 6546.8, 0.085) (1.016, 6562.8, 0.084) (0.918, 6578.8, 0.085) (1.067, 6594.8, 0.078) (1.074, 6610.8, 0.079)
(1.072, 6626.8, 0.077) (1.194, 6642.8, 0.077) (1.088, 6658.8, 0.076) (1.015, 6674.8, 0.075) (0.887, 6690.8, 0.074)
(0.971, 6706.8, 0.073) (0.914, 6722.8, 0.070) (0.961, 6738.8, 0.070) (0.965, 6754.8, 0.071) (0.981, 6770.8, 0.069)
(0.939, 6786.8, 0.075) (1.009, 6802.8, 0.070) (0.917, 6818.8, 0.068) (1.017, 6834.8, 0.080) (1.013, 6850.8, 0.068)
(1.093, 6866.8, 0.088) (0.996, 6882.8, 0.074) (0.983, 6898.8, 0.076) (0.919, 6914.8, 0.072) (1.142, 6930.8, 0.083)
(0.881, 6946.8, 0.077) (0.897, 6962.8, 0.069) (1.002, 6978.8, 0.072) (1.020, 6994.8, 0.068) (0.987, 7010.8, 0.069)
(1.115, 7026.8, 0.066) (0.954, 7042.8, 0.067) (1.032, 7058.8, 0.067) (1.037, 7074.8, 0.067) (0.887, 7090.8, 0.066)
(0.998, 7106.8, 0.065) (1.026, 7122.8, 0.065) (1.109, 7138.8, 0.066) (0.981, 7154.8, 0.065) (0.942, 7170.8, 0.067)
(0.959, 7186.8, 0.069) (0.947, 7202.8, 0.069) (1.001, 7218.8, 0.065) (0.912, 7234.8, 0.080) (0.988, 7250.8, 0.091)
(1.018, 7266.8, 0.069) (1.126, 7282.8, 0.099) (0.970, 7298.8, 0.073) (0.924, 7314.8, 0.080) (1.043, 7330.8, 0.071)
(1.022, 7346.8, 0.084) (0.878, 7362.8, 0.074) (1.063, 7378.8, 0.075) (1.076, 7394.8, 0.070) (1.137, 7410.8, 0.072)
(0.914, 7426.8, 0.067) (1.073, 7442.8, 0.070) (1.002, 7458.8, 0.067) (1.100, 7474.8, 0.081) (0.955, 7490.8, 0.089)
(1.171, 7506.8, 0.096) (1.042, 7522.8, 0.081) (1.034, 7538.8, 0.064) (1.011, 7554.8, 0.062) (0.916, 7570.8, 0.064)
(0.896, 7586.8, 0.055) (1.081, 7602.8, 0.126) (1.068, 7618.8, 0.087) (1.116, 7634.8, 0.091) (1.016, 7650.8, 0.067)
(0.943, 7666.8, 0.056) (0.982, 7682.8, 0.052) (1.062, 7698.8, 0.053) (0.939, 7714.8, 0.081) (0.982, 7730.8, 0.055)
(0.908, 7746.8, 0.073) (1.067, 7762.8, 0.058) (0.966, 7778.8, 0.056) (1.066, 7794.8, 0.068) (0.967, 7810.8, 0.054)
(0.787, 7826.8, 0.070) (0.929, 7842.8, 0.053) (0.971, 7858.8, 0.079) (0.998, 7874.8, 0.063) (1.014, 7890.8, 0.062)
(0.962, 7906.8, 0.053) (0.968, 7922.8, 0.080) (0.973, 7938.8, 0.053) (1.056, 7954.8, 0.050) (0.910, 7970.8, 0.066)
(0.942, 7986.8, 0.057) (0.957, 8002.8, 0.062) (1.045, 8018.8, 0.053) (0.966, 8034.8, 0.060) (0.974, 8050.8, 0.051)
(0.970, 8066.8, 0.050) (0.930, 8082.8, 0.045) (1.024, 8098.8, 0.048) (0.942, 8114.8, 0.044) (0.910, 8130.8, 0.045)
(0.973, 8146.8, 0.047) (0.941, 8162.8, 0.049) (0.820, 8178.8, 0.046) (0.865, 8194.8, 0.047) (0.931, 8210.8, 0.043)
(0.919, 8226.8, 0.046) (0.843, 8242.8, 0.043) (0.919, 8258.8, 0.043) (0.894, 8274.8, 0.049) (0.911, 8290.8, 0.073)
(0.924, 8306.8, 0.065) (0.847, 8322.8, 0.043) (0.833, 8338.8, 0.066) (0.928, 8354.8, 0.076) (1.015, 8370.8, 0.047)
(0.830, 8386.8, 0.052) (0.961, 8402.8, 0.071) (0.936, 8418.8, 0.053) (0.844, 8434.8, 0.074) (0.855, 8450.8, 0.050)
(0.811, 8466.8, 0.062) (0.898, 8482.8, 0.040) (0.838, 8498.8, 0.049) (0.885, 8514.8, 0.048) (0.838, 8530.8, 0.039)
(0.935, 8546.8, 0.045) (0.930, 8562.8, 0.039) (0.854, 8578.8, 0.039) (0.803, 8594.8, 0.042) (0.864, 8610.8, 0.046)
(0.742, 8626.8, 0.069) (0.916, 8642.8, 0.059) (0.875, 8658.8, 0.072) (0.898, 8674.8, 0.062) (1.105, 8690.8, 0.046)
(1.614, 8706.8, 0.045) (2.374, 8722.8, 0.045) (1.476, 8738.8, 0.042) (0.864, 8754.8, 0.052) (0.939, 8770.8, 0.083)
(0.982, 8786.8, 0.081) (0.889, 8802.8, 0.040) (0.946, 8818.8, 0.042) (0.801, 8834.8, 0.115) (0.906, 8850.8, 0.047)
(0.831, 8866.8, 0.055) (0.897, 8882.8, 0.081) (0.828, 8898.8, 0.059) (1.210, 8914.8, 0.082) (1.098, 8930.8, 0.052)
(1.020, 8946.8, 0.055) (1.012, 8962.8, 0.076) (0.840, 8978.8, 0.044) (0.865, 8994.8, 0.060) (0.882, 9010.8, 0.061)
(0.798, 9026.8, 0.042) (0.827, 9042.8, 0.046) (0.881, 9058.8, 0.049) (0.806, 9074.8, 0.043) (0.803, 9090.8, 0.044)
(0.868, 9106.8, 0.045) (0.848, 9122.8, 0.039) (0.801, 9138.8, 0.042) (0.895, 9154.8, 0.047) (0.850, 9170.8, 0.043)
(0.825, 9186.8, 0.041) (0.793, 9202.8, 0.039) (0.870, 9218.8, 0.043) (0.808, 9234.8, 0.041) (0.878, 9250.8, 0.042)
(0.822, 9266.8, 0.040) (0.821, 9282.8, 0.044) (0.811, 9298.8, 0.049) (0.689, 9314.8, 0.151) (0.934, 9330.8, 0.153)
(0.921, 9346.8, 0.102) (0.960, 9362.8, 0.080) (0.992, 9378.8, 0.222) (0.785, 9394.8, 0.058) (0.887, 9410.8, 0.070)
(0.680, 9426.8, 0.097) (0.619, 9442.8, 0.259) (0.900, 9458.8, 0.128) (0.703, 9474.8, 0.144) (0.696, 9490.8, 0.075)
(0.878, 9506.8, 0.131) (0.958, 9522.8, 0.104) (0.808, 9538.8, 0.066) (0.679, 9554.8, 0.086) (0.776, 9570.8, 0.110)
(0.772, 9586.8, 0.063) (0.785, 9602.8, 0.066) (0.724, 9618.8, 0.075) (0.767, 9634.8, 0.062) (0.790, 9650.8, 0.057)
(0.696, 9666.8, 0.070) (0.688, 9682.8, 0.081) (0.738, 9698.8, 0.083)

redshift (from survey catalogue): 0.33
